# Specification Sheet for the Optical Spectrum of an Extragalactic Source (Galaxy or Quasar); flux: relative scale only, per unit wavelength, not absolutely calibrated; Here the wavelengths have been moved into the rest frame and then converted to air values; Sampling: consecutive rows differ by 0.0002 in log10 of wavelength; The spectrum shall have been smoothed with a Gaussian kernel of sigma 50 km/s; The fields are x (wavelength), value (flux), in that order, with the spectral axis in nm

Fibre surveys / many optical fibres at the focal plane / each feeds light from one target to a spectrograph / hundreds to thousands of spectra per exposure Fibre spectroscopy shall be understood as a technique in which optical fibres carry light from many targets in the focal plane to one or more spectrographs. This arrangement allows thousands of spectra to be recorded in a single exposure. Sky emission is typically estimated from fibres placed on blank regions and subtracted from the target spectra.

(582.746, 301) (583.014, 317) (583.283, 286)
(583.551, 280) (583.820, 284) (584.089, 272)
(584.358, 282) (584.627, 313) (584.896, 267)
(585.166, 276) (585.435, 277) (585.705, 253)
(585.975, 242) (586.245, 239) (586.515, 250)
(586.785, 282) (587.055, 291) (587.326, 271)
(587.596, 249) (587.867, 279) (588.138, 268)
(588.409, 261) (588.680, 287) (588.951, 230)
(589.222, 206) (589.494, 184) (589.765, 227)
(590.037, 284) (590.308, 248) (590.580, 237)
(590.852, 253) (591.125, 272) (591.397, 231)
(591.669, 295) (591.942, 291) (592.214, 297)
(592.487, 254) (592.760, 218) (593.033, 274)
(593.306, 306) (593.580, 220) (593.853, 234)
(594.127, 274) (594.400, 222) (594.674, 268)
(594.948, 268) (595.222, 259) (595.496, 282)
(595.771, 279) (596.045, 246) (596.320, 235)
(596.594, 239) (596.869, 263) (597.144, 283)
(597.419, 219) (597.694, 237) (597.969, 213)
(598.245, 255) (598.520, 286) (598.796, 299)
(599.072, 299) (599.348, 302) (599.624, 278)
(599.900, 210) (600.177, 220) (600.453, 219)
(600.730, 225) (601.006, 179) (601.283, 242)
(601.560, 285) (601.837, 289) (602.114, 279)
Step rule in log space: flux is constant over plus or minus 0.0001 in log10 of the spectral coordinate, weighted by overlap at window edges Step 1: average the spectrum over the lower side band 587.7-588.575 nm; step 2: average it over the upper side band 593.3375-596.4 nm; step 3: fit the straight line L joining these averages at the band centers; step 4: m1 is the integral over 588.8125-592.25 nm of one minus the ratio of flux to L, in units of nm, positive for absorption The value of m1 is 0.19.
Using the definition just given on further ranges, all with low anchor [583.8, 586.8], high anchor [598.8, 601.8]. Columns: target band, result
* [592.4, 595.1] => 0.044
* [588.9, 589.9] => 0.202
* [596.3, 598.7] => 0.037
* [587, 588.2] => -0.021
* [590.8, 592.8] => -0.047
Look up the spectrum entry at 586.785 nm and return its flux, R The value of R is 282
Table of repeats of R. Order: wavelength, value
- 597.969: 213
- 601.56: 285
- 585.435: 277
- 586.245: 239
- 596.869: 263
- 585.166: 276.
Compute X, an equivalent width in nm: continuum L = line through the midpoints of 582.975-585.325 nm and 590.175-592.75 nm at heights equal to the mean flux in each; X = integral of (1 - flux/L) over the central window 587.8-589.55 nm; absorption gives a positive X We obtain 0.158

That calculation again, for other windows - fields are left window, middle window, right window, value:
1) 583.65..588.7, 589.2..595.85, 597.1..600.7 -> 0.151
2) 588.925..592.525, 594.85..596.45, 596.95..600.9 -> -0.059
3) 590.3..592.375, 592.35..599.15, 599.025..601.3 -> -0.117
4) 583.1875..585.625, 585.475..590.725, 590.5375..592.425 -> 0.429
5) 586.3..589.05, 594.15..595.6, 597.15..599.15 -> 0.004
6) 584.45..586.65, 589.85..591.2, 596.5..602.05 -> 0.018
